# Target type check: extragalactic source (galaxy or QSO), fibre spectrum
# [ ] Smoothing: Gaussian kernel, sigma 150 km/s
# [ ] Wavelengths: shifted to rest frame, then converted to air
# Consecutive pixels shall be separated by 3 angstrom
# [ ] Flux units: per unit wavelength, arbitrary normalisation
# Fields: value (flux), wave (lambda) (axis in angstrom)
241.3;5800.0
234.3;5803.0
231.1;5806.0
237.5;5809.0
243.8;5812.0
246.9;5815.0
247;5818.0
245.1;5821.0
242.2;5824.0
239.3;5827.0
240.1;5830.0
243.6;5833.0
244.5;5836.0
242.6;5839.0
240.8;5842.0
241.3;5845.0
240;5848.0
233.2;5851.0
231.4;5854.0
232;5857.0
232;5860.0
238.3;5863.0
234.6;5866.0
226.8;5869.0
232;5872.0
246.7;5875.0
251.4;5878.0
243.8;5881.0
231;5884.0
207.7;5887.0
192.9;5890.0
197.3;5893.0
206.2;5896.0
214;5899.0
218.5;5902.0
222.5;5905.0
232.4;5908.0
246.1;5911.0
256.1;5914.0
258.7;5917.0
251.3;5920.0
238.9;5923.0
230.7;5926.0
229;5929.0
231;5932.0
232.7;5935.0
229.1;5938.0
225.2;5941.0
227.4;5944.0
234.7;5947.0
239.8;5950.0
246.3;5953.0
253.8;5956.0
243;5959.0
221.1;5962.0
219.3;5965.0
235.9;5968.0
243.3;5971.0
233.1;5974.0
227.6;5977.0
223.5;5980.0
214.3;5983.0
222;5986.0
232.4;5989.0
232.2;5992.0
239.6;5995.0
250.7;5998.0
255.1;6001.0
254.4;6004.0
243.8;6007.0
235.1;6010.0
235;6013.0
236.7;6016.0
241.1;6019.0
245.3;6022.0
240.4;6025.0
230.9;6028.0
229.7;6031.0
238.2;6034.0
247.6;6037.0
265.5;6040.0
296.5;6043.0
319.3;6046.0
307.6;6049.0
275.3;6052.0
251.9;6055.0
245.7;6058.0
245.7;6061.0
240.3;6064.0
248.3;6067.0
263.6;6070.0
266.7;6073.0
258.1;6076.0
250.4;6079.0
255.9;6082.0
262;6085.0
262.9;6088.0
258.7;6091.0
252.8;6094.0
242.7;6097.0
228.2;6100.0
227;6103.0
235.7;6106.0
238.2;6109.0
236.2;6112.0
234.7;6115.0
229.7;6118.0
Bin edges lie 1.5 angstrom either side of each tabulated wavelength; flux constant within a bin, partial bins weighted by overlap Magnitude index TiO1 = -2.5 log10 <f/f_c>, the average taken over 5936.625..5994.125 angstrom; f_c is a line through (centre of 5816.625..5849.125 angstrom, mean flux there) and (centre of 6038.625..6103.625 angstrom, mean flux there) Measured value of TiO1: 0.09 mag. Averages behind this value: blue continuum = 242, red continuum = 261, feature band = 232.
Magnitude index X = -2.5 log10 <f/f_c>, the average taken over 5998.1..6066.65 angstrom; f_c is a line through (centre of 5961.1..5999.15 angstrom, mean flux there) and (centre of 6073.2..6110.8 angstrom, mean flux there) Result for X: -0.07 mag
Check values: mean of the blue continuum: 230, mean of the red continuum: 248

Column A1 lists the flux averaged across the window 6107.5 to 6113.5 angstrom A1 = 237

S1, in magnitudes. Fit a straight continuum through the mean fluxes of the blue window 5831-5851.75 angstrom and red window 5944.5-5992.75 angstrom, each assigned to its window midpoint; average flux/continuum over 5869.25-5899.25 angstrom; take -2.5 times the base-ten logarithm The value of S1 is 0.07 mag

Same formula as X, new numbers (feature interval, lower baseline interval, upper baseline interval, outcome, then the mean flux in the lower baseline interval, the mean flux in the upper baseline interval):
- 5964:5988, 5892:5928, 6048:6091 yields 0.07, 231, 259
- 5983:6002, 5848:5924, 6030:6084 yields 0.06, 231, 262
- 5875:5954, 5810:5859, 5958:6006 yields 0.03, 241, 234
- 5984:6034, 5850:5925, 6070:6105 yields 0.02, 231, 252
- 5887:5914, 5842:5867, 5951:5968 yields 0.09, 236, 237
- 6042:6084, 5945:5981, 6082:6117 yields -0.10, 235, 244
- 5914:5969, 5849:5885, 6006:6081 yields 0.03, 236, 254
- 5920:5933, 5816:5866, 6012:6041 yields 0.02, 240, 241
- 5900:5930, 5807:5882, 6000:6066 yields 0.03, 240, 254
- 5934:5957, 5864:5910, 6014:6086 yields 0.00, 224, 257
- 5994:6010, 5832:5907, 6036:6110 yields 0.00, 230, 258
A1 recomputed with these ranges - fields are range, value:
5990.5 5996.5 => 236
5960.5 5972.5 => 230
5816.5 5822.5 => 246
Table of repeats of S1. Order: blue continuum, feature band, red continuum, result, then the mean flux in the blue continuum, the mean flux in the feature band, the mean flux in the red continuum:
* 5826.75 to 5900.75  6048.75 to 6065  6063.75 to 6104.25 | -0.04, 231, 258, 252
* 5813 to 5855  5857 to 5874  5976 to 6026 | 0.03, 241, 233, 237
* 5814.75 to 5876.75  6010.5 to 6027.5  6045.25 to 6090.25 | 0.08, 239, 239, 263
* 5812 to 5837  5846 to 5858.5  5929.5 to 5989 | 0.03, 244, 234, 232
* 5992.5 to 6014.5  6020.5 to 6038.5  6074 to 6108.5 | 0.03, 244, 239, 249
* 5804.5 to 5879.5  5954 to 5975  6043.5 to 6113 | 0.05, 239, 236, 256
